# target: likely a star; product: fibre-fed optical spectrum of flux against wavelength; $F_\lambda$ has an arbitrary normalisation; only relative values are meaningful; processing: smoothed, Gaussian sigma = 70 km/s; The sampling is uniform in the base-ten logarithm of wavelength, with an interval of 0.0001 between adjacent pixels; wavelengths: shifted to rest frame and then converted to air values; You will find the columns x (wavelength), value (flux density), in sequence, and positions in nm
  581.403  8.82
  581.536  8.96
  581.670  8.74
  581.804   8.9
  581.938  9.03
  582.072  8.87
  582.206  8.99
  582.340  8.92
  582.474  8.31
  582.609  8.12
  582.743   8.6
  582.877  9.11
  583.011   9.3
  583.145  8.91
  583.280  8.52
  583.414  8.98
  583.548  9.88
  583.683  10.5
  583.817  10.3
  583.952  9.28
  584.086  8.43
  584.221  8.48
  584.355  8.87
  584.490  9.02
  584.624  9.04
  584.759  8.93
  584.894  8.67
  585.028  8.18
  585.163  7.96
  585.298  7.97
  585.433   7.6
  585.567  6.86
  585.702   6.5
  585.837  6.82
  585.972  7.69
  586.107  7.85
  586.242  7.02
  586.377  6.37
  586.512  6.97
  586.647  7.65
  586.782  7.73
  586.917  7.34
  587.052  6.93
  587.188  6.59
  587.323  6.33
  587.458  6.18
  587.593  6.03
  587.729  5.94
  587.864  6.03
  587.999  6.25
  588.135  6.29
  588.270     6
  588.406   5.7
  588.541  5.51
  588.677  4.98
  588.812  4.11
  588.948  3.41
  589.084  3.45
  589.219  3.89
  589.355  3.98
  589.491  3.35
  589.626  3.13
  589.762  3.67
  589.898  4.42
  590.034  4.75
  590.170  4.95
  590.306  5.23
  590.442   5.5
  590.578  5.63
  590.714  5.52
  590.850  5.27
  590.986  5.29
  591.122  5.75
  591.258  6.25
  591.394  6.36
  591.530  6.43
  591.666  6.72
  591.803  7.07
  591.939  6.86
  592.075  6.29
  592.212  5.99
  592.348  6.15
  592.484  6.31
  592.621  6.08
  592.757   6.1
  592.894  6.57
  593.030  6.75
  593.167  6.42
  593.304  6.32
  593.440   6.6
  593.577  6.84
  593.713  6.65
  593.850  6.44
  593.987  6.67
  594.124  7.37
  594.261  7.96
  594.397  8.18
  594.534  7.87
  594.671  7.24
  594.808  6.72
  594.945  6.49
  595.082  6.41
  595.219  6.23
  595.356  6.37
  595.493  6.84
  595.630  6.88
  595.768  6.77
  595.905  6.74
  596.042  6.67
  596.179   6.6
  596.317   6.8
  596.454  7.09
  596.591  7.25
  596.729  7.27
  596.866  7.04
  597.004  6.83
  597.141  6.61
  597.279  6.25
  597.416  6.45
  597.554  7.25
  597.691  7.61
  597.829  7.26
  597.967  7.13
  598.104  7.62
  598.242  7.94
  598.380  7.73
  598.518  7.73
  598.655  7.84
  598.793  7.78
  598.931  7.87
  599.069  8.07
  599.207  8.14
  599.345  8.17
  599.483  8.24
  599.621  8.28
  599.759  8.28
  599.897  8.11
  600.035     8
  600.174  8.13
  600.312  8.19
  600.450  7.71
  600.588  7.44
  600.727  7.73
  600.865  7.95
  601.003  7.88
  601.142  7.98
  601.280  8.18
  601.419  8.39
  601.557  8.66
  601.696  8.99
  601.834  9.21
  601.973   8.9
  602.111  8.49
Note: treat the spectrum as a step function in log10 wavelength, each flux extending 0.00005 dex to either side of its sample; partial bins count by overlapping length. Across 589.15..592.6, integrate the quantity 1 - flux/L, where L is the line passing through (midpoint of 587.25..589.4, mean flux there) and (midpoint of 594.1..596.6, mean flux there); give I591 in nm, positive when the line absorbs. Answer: 0.302 nm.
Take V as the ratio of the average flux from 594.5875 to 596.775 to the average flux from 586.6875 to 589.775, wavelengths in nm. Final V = 1.26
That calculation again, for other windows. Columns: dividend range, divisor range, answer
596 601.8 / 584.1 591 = 1.23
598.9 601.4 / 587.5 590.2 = 1.67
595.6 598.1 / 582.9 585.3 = 0.77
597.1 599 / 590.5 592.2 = 1.21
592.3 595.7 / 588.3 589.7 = 1.61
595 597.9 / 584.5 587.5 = 0.91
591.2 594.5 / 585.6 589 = 1.05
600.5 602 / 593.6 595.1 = 1.16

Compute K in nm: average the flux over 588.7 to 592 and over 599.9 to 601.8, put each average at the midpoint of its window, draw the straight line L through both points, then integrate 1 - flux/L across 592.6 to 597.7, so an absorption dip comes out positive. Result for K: -0.316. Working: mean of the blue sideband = 5.04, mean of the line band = 6.82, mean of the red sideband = 8.12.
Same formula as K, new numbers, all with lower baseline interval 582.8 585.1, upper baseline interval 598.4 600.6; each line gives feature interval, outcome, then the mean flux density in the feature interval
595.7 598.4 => 0.377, 7.03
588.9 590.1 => 0.677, 3.79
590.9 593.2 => 0.597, 6.31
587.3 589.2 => 0.737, 5.38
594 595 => 0.117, 7.38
